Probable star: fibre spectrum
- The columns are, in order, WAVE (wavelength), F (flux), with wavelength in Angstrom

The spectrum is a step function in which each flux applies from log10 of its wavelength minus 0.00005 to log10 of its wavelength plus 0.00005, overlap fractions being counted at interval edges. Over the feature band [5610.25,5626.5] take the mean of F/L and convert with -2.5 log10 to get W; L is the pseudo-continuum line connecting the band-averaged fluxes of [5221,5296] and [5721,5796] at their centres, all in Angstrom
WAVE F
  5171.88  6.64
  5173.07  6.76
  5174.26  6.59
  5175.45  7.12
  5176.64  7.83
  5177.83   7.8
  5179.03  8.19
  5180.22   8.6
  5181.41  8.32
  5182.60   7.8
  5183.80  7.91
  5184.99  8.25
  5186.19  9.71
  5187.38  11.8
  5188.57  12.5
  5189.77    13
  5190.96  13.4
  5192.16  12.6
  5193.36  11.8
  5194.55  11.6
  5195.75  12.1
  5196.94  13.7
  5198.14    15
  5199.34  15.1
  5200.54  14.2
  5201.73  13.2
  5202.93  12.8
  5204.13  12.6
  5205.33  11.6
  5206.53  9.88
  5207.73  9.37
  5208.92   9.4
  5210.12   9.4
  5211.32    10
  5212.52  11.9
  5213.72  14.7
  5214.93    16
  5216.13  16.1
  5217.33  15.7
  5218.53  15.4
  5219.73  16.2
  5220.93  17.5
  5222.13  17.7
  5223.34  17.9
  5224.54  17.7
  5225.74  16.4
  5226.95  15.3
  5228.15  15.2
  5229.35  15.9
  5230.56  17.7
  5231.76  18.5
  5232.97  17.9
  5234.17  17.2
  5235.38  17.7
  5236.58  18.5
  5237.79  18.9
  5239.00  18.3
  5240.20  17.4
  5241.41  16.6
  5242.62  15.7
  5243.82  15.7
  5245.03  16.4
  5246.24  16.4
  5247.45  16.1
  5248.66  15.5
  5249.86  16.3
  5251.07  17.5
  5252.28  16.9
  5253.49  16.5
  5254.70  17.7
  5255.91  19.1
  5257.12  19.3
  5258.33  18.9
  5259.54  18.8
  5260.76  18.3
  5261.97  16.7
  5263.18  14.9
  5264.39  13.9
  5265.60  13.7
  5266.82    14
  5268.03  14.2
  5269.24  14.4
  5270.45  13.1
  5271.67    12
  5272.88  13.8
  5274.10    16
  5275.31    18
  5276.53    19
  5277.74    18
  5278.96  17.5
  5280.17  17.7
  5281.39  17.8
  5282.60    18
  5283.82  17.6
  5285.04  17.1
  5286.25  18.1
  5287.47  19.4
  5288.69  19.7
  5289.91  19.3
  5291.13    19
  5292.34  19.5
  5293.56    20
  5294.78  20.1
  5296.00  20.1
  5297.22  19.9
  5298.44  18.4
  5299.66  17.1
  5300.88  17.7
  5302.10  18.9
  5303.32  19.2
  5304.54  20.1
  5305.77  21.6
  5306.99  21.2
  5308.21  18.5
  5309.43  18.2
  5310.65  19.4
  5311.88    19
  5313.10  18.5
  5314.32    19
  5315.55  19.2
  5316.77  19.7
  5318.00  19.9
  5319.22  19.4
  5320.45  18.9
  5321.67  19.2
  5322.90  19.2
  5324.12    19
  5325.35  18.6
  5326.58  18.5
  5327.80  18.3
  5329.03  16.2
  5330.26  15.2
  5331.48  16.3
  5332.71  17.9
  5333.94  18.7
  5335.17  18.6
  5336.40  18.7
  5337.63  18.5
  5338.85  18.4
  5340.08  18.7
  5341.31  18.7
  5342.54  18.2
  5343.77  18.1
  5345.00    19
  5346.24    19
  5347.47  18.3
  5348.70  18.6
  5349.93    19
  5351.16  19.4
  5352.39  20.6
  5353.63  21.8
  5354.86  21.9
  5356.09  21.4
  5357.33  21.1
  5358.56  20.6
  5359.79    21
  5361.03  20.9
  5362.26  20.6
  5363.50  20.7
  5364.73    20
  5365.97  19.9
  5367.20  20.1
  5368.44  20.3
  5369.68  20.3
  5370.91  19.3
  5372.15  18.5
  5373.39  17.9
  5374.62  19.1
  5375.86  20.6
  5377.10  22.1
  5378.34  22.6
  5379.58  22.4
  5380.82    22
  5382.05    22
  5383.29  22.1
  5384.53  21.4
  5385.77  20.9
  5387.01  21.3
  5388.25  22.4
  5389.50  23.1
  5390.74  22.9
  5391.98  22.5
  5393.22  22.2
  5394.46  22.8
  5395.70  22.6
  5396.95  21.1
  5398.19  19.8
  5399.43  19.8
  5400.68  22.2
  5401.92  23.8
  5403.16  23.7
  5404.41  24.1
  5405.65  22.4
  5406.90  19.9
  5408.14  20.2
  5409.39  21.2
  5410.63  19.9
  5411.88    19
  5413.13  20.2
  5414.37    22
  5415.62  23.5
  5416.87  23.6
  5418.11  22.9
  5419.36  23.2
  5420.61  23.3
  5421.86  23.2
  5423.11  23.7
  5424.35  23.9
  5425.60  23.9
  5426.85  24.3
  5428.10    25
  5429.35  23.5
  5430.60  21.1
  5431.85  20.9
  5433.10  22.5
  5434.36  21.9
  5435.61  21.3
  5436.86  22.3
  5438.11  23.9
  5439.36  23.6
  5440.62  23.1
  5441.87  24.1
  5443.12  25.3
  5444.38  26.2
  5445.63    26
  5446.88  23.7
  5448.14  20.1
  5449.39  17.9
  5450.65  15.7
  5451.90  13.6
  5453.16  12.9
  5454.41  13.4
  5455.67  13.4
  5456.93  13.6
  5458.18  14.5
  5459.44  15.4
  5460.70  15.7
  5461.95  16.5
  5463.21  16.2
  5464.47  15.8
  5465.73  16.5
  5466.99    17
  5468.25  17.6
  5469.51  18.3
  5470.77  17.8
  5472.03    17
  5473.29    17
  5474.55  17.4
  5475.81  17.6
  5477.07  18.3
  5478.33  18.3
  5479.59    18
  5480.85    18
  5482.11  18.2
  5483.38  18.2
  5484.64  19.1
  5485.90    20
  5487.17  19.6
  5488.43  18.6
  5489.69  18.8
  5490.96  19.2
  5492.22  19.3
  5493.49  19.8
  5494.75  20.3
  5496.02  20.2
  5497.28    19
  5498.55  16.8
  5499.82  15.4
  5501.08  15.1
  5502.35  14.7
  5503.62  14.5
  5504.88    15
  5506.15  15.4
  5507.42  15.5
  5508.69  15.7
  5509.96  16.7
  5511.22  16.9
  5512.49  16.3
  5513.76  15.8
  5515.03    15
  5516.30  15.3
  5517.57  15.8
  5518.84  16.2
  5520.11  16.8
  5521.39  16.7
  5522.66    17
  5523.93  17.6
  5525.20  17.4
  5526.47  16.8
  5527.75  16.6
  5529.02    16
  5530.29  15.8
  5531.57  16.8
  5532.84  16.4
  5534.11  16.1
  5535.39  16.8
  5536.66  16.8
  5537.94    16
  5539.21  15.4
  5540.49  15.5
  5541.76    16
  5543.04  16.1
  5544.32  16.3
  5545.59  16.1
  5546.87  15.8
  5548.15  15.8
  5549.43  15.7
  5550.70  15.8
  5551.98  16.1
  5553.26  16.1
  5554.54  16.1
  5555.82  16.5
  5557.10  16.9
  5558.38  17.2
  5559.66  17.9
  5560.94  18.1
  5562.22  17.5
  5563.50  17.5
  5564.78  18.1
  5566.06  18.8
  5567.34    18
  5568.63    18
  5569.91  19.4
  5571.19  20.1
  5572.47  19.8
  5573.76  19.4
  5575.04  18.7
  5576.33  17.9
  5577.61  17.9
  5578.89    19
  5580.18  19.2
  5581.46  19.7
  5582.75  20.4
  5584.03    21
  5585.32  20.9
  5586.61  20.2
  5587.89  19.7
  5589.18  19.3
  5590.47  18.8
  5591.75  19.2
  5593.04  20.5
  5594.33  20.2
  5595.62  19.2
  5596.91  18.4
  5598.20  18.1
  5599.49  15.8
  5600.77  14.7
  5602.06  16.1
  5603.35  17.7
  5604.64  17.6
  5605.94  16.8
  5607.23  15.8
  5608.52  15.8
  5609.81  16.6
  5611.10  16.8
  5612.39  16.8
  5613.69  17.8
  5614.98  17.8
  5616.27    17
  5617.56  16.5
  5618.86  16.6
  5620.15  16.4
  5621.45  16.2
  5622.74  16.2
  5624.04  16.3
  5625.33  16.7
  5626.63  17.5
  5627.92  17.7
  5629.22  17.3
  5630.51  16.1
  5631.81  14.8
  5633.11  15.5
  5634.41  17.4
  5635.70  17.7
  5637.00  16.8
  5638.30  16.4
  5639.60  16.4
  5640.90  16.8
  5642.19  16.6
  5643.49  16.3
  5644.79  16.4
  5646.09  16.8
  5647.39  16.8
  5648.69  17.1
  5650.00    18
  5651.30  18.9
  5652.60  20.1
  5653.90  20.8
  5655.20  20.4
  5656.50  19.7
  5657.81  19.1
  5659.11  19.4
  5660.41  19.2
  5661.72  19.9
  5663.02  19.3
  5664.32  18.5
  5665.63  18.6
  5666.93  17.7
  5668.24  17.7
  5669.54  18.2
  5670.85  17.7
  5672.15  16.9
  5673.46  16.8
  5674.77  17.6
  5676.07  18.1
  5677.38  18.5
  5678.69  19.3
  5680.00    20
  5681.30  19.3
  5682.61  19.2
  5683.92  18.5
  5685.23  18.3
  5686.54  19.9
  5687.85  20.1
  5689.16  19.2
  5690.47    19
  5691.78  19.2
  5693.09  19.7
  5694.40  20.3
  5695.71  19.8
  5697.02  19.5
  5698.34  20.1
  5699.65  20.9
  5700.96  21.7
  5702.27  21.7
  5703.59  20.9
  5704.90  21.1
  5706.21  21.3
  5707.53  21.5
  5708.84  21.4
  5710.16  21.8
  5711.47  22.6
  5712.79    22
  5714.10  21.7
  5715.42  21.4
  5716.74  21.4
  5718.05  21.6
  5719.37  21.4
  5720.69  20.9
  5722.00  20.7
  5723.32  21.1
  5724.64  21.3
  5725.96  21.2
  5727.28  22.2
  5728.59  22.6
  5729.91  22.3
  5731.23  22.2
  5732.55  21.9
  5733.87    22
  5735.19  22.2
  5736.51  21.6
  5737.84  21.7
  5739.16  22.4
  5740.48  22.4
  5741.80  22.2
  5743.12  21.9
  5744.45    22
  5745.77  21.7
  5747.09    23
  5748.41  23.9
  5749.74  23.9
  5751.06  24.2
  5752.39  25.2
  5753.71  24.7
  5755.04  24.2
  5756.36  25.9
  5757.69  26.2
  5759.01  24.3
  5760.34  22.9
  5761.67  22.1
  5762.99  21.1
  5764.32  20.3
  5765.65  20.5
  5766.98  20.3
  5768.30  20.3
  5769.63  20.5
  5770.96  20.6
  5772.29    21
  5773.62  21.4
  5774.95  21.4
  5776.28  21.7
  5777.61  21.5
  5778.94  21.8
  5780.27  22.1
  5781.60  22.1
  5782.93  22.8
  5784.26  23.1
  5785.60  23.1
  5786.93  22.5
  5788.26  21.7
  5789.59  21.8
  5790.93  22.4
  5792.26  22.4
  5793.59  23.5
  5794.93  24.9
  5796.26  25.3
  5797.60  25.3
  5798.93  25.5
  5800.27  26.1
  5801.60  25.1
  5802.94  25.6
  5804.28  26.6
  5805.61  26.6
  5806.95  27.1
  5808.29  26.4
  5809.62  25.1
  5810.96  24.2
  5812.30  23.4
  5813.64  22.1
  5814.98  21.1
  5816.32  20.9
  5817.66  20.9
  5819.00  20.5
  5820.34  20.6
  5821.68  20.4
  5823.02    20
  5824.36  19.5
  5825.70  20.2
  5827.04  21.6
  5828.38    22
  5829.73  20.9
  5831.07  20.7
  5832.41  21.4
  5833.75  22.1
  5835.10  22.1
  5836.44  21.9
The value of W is 0.238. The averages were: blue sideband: 17.1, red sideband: 22.3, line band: 16.8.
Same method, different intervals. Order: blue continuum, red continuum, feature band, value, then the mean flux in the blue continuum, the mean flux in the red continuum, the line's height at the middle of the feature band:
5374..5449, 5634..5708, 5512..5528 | 0.26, 22.4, 18.8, 20.9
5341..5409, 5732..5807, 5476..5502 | 0.16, 20.9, 23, 21.5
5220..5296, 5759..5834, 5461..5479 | 0.12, 17.1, 22.5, 19.2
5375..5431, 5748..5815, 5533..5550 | 0.37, 22.2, 23.3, 22.6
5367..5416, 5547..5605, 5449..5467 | 0.32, 21.4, 18.2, 20.2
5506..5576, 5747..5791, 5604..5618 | 0.10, 16.8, 22.5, 18.5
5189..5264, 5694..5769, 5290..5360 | -0.15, 15.4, 22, 16.7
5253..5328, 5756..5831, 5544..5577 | 0.17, 18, 22.6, 20.5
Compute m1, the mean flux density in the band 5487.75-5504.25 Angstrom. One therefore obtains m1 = 17.8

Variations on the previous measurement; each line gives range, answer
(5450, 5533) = 16.8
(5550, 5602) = 18.4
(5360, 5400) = 21.1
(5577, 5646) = 17.5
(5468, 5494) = 18.4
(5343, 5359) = 19.9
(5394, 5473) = 20.5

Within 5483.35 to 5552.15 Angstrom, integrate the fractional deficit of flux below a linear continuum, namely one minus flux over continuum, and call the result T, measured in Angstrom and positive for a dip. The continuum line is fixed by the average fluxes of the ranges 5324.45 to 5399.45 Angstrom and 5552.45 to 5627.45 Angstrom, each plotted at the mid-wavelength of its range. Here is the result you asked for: 6.80 Angstrom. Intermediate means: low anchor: 20.1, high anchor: 17.9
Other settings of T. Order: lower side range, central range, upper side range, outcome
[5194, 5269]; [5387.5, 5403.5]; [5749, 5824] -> -4.1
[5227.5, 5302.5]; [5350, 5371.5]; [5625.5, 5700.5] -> -3.7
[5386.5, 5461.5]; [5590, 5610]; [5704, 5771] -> 3.8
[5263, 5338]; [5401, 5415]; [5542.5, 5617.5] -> -2.8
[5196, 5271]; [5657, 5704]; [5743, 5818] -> 5.6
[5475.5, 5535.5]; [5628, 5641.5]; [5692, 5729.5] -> 2.1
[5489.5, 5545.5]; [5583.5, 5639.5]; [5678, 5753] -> 4.0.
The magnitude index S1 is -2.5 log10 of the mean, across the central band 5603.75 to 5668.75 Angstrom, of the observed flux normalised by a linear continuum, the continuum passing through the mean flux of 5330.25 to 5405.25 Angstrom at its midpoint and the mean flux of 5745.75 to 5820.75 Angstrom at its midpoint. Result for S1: 0.26 mag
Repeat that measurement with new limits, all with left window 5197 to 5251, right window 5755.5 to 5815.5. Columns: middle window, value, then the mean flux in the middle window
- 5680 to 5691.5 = 0.13 mag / 19.2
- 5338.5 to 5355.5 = -0.13 mag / 19.3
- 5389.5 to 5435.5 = -0.24 mag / 22.3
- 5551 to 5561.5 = 0.19 mag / 16.8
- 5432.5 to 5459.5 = -0.08 mag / 19.8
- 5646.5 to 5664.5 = 0.12 mag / 19.1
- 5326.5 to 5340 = -0.06 mag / 17.8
